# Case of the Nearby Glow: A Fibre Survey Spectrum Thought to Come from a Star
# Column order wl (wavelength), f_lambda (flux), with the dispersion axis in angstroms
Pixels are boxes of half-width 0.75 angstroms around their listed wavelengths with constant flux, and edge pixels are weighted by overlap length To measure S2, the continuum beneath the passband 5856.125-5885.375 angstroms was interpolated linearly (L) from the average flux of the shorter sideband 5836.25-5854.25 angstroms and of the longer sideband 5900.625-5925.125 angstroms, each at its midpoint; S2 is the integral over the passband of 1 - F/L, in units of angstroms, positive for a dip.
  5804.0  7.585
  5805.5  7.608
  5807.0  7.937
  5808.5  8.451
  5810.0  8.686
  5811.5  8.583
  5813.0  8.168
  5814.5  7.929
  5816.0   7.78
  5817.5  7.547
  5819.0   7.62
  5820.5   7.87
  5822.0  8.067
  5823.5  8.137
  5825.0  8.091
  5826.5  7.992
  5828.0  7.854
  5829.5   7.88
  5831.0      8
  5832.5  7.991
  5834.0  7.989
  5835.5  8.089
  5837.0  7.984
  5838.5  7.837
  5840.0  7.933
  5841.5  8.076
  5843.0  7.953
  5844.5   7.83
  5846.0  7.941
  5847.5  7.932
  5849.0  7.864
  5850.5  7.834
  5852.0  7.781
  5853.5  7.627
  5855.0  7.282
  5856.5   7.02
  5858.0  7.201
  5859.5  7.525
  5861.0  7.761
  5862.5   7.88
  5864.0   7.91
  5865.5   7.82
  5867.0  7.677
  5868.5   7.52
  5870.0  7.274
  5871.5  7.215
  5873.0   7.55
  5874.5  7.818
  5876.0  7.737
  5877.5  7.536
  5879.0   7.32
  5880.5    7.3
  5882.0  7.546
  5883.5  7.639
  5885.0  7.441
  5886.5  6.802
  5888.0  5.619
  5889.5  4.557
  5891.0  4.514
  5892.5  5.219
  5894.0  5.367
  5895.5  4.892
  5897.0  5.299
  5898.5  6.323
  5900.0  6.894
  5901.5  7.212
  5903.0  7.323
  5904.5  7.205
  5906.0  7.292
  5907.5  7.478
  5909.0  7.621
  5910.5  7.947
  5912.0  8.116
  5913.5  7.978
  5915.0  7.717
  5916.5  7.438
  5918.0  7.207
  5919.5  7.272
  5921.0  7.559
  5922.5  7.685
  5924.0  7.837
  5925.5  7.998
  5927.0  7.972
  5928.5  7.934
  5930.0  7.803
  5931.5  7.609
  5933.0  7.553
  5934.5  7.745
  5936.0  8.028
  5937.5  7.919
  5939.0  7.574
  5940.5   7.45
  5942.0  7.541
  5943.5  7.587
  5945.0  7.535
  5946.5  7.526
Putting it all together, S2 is 0.8 angstroms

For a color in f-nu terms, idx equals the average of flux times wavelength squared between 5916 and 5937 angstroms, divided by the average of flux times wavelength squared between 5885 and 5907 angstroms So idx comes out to 1.27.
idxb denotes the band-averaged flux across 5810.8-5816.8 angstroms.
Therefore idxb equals 8.11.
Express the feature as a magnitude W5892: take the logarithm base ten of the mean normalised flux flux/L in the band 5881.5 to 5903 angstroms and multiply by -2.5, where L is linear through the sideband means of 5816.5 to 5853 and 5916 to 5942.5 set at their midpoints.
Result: 0.26 mag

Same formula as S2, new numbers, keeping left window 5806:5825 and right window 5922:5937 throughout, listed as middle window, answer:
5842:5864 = 0.8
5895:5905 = 1.8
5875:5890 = 1.7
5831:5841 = 0.1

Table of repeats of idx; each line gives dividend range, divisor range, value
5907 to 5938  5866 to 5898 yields 1.18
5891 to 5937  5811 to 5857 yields 0.94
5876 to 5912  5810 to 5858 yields 0.86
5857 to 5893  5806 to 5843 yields 0.90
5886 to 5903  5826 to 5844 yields 0.74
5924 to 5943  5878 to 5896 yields 1.27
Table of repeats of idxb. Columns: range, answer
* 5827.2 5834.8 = 7.94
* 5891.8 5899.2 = 5.42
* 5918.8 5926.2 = 7.67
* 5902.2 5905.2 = 7.26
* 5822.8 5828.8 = 8.02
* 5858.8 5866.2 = 7.78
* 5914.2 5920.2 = 7.41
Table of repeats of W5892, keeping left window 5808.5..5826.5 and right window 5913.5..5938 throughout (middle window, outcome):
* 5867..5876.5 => 0.05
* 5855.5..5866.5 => 0.05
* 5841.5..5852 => 0.01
